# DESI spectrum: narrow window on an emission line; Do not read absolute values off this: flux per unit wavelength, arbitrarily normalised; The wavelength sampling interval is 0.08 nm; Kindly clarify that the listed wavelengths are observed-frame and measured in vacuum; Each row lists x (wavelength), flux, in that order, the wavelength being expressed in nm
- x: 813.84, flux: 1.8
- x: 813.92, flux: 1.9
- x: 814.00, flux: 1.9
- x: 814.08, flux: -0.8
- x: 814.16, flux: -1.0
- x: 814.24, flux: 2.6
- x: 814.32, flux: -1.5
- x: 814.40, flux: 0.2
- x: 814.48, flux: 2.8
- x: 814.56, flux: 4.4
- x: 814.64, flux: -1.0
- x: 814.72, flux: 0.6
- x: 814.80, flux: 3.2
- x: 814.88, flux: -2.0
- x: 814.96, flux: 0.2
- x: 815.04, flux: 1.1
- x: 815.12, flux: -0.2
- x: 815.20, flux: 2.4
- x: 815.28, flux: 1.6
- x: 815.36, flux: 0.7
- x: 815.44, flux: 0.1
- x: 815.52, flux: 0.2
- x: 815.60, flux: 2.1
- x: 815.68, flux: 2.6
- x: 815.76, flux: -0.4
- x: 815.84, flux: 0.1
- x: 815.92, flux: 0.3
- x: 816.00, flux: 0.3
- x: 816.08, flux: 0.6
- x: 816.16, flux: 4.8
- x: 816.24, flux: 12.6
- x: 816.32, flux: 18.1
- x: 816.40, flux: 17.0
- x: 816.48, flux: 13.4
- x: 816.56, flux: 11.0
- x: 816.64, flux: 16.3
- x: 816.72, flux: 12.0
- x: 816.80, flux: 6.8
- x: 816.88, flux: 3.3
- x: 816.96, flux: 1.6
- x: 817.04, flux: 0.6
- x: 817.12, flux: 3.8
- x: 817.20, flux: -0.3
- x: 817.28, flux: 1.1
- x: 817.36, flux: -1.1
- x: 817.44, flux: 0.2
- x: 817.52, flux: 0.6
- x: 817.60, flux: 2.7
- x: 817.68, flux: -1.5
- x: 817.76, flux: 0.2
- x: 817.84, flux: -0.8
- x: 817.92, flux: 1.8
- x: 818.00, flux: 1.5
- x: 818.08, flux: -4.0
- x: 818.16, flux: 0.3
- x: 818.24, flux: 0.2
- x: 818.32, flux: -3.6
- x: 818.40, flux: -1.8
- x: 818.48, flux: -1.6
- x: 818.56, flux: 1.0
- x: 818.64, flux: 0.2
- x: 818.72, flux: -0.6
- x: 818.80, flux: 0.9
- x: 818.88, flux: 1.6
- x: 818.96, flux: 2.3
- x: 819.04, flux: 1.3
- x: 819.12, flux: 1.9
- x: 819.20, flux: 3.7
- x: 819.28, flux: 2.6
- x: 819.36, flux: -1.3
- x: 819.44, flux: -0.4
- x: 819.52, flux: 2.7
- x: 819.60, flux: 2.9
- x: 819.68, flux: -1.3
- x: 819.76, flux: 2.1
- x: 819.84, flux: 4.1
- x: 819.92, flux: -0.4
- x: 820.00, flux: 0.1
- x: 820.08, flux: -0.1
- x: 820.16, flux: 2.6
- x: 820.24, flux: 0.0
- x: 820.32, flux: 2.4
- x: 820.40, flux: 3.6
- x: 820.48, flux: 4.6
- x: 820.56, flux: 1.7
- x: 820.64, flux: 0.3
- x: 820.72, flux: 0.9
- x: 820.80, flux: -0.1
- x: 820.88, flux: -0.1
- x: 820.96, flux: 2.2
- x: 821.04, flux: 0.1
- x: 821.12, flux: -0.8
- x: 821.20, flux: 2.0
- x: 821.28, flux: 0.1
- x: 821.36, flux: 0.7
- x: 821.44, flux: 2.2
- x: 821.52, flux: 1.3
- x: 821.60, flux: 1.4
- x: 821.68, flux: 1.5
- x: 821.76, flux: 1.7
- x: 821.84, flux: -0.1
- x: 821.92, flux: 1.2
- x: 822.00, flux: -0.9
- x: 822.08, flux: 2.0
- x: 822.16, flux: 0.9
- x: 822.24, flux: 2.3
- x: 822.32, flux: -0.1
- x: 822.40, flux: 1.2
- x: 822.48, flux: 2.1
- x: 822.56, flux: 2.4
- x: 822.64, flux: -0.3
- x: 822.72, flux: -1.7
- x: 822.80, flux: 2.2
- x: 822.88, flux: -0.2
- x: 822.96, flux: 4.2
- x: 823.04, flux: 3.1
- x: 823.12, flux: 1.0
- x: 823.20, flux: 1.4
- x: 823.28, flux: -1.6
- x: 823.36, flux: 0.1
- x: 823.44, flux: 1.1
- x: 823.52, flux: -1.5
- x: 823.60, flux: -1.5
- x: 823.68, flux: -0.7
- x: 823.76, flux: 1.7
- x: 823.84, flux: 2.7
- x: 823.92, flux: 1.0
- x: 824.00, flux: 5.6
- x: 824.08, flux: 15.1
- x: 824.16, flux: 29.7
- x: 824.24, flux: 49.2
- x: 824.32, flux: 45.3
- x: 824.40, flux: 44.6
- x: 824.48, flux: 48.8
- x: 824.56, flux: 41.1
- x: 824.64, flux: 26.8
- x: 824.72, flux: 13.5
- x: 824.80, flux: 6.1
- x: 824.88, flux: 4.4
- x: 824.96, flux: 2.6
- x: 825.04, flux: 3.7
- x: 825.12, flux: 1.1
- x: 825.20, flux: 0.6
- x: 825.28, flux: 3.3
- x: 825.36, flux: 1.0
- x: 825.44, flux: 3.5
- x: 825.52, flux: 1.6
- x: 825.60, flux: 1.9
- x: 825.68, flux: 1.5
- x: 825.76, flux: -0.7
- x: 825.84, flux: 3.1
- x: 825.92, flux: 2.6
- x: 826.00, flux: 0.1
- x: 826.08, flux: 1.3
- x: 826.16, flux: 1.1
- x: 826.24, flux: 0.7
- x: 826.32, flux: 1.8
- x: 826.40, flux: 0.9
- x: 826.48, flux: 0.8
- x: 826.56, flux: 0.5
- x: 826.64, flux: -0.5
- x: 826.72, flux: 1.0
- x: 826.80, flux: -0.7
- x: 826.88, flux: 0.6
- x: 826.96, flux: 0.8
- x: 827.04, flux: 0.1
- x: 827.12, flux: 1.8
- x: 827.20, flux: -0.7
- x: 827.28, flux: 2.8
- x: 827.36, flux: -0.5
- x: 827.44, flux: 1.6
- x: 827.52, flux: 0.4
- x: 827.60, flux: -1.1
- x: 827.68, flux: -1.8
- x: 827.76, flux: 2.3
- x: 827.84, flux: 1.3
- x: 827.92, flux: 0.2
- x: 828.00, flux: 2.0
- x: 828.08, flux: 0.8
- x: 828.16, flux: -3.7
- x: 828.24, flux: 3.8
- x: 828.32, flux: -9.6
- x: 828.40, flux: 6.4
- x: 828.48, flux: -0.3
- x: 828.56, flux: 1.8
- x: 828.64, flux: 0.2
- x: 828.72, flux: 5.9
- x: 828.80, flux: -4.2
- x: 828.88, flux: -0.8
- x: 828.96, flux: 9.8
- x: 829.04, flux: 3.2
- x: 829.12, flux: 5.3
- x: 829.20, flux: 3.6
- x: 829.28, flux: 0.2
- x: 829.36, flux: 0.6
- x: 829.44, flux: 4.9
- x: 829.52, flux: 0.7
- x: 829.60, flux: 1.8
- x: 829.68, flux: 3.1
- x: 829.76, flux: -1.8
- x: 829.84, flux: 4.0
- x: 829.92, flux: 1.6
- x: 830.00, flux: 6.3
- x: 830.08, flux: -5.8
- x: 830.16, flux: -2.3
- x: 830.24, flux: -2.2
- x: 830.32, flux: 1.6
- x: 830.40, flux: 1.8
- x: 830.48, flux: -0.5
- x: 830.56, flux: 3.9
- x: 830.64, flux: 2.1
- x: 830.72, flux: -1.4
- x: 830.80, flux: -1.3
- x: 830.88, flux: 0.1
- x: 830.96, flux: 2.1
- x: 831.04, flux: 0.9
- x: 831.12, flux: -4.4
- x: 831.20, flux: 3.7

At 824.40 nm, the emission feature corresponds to [O III]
